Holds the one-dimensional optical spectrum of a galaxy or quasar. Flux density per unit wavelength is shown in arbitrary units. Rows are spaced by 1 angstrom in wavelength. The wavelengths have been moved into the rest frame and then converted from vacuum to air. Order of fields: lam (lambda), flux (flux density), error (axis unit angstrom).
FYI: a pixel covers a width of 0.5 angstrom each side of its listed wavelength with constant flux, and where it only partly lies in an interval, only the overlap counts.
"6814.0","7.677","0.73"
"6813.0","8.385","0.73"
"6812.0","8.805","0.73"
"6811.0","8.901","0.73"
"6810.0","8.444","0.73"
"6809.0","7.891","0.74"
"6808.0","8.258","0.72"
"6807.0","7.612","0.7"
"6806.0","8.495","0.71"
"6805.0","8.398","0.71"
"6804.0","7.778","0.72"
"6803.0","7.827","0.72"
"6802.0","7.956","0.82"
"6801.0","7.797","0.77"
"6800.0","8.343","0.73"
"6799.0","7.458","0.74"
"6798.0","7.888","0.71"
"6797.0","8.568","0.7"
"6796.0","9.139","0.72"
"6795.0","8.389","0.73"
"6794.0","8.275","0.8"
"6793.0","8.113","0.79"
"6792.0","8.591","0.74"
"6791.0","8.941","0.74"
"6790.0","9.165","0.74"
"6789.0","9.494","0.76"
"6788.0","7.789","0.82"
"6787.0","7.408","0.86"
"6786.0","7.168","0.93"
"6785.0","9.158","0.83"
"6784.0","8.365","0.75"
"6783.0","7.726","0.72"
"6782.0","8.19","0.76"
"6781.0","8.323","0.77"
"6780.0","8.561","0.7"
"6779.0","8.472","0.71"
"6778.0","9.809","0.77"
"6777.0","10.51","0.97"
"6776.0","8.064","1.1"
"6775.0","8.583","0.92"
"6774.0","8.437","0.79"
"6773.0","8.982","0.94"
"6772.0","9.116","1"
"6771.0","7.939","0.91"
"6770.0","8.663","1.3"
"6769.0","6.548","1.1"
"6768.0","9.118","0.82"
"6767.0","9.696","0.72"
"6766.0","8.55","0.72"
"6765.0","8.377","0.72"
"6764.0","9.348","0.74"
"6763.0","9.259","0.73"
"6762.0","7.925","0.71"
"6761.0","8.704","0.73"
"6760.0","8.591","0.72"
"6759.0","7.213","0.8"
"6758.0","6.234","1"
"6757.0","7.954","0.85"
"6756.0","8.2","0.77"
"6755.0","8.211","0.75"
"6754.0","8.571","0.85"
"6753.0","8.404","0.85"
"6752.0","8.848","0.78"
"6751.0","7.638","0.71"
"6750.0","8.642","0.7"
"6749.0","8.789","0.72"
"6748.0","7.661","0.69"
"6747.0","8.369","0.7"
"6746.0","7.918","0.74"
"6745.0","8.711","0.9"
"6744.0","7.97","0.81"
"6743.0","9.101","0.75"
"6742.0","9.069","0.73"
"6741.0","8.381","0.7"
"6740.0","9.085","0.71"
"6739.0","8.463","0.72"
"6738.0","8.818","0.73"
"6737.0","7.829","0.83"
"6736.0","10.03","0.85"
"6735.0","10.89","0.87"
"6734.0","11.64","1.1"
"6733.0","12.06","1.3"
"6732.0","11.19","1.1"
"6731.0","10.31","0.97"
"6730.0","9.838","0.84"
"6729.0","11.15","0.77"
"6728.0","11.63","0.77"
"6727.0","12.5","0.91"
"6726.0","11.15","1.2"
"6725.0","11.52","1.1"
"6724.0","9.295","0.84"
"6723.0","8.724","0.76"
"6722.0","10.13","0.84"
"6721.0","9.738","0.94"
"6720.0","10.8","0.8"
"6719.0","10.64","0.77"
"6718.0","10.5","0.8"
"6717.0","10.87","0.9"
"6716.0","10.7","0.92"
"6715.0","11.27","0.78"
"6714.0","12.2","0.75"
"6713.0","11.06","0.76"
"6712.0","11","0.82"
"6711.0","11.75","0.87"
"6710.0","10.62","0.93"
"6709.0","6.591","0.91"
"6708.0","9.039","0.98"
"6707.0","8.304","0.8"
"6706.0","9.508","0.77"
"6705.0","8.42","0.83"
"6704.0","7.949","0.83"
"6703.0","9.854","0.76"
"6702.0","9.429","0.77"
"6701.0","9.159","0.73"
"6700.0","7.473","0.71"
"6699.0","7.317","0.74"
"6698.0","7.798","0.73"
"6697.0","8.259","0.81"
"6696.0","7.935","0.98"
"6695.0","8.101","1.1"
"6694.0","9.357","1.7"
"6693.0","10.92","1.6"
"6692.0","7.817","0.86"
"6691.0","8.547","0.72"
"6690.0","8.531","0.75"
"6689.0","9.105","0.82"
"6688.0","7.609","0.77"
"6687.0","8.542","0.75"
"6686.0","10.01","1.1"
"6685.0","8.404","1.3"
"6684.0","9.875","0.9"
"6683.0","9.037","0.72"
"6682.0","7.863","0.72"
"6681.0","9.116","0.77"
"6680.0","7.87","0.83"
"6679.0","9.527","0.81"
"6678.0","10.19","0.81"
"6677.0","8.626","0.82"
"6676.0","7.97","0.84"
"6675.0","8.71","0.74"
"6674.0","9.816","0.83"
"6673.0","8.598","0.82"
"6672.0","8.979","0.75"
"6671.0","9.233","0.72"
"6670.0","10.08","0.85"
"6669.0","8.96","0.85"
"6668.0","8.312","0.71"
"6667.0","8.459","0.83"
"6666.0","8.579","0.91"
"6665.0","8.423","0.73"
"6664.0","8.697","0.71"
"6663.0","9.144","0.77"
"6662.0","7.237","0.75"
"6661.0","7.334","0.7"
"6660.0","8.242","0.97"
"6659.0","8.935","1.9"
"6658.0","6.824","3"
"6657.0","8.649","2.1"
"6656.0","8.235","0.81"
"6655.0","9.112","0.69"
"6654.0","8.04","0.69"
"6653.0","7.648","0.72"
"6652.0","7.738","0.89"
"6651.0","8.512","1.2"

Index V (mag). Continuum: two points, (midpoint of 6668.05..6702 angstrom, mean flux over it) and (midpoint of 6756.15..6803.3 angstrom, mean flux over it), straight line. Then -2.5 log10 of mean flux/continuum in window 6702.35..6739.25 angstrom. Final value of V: -0.18 mag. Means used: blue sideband 8.77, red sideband 8.4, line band 10.2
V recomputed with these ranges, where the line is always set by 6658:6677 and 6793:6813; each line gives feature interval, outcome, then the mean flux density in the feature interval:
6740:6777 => -0.01 mag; 8.42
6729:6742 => -0.18 mag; 9.9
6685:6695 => -0.04 mag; 8.87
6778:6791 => -0.02 mag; 8.4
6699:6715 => -0.12 mag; 9.48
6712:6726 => -0.25 mag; 10.6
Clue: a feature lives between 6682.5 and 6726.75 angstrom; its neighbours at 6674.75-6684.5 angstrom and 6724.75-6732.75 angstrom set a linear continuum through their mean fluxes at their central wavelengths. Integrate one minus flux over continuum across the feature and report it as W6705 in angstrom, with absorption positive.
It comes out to 2.70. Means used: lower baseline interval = 8.88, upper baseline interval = 11.2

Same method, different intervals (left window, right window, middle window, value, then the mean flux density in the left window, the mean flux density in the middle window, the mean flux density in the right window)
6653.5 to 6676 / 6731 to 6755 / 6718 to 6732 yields -2.6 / 8.56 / 10.6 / 9.06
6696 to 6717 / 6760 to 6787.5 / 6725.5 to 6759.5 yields -0.9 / 9.39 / 9.19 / 8.56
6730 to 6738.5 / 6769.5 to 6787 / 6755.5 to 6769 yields 1.3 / 10.3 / 8.33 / 8.56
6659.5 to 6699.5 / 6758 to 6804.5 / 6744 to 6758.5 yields 0.6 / 8.68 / 8.15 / 8.42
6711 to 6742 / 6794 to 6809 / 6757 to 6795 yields 1.9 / 10.4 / 8.46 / 8.13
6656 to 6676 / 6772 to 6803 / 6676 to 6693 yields -0.6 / 8.57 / 8.83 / 8.46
